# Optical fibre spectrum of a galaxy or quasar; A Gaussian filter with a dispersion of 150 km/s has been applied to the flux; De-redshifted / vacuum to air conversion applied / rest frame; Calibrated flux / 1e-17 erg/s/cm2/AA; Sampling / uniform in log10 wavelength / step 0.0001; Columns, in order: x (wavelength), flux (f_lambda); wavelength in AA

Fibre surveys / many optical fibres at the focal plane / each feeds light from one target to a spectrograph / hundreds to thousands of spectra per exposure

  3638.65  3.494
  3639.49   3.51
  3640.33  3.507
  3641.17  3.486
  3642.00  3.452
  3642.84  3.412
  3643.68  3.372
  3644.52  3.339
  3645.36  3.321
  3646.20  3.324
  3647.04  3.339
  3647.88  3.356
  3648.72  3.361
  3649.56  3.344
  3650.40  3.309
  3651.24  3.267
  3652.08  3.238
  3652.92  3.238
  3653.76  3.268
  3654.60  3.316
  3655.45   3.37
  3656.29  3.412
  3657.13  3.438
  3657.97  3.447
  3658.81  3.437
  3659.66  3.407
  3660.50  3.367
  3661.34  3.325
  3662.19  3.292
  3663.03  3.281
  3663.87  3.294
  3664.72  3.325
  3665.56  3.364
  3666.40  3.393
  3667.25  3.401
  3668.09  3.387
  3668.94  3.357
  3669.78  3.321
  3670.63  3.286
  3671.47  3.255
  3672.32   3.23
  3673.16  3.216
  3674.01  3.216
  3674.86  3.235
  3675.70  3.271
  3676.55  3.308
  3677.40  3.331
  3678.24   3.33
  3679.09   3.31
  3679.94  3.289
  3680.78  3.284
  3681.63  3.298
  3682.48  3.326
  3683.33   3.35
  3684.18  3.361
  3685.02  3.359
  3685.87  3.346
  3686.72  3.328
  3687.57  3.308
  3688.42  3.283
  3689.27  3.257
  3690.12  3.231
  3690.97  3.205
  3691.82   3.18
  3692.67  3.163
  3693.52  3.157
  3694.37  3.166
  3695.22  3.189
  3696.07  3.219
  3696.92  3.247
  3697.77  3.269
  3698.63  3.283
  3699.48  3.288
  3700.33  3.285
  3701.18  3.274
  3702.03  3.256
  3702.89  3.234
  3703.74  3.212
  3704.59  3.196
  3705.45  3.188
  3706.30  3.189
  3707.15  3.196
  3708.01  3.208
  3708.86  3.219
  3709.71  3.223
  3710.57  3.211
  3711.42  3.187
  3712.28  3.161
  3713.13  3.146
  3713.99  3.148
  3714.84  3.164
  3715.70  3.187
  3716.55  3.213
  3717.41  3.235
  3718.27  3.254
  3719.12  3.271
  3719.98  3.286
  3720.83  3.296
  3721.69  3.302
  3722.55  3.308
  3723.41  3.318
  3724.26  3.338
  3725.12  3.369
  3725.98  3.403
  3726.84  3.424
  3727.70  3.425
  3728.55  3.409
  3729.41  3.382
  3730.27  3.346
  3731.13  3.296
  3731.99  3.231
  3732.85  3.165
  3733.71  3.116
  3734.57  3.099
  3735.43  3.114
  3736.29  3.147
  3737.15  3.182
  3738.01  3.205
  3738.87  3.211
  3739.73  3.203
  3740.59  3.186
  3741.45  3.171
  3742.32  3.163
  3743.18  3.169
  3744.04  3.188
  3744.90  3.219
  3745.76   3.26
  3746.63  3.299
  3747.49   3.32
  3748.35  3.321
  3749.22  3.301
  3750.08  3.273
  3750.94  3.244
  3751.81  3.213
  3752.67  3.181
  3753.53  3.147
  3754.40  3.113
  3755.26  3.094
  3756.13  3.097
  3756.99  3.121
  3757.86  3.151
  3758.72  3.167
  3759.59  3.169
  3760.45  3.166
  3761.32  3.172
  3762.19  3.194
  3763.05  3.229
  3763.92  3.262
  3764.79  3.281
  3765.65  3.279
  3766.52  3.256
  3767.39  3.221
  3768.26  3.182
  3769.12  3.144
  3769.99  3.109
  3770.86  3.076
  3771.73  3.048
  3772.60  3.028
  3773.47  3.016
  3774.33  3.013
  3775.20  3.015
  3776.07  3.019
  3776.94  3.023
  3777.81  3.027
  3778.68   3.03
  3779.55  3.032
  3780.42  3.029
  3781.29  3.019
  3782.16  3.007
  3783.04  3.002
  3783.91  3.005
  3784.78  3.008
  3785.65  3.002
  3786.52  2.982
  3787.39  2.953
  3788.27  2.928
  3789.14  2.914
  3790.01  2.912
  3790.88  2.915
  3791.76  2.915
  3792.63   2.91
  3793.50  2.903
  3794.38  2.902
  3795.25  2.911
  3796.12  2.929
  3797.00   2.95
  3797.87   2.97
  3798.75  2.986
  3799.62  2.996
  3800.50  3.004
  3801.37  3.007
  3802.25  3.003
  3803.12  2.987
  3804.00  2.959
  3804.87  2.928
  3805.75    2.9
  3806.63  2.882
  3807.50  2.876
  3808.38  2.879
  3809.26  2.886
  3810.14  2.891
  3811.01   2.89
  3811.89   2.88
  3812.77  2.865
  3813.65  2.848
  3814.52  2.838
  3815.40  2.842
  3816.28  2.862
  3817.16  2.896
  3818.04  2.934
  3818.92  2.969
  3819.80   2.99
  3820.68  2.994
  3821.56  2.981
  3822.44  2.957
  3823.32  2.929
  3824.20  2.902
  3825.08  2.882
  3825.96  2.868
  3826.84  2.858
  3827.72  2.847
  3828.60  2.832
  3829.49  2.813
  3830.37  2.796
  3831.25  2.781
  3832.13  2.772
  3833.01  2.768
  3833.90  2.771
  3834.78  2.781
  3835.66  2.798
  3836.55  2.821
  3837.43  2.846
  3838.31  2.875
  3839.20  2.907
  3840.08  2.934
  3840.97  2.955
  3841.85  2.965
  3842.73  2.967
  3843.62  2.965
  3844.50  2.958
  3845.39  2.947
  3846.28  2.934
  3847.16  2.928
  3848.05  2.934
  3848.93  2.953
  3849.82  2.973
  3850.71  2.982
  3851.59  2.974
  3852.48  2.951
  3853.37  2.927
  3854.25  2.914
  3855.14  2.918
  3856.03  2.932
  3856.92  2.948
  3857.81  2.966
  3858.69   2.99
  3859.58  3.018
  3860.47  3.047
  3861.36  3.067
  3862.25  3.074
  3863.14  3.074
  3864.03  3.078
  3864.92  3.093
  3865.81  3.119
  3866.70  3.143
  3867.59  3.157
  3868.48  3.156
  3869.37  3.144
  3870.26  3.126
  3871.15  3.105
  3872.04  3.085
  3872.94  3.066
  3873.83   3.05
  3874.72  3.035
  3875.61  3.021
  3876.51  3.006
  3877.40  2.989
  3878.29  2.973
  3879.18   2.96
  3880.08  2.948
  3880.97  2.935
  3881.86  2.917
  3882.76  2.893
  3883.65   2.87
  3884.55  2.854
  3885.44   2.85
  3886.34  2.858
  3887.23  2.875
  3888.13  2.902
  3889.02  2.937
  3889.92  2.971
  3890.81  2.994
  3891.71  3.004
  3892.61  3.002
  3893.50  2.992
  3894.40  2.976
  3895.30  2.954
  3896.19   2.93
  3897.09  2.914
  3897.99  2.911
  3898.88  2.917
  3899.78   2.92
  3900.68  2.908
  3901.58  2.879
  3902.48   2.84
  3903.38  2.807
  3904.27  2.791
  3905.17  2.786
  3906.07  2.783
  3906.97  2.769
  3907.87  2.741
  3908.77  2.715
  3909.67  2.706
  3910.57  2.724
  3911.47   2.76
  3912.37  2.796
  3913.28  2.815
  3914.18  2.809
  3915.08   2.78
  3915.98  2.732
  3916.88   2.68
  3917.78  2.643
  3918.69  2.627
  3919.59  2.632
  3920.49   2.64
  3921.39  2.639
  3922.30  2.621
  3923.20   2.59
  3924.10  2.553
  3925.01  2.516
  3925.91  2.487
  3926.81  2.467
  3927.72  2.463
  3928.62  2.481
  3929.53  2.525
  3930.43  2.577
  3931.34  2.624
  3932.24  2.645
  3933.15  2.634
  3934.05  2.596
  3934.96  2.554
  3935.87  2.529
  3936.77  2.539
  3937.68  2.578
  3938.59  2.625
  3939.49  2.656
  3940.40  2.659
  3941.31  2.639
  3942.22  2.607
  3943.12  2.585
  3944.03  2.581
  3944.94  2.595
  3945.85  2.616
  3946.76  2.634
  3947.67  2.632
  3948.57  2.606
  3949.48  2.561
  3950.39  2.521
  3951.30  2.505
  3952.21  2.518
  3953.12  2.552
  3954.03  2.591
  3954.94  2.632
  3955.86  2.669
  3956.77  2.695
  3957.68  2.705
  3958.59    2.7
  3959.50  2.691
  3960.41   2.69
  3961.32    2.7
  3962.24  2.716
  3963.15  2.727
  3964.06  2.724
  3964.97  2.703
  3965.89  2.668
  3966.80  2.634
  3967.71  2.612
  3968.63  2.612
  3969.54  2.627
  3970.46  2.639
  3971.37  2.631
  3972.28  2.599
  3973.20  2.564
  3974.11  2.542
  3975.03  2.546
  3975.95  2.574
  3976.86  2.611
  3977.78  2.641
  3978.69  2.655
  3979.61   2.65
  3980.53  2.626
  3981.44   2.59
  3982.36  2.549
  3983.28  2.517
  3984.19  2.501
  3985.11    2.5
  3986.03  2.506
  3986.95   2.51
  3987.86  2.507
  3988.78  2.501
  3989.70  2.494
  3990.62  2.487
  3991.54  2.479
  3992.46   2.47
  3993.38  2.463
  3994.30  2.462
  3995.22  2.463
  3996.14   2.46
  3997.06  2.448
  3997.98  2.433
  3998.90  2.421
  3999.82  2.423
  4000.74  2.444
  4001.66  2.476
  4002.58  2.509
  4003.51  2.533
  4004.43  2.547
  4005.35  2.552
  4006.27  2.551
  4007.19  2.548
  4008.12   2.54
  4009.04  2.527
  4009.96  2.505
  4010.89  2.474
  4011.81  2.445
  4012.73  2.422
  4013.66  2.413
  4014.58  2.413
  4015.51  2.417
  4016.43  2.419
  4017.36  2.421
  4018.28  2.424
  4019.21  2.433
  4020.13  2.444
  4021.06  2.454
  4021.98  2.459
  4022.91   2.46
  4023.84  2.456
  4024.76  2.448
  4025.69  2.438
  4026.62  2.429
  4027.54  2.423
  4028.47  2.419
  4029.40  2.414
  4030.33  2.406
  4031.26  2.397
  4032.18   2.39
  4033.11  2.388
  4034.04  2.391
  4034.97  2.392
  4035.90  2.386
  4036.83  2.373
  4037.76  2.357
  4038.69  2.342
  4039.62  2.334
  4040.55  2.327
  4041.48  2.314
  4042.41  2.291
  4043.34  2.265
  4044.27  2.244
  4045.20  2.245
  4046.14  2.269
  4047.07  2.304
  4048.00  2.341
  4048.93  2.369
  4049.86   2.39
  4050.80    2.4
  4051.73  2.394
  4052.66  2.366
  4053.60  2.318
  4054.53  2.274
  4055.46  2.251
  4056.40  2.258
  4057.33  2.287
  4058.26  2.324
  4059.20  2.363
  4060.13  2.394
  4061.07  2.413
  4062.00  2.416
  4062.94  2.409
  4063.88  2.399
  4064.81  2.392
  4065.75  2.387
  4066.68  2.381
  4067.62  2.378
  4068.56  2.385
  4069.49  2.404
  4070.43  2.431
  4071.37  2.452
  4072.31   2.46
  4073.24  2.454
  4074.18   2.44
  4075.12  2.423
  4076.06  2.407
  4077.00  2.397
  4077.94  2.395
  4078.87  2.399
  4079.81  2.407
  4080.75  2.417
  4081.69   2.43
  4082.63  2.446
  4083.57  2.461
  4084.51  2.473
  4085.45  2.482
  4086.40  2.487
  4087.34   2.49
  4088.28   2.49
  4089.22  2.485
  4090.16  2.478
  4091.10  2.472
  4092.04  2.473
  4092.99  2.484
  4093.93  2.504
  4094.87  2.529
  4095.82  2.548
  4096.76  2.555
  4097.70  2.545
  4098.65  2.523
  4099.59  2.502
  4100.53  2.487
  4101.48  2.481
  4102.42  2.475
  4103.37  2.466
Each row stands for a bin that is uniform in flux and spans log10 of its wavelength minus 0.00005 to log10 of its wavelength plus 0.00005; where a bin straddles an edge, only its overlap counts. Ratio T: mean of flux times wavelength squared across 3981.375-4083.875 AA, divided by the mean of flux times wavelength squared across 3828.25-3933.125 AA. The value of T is 0.91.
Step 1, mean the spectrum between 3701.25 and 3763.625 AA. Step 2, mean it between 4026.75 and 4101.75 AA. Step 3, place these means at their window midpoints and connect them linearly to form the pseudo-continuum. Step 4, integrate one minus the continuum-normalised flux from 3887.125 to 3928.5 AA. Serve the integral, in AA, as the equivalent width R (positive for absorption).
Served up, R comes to 0.2 AA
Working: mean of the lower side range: 3.23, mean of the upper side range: 2.4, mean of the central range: 2.78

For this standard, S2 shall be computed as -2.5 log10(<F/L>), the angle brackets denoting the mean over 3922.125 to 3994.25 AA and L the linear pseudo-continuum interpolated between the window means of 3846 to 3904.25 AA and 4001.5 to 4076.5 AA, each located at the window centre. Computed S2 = 0.04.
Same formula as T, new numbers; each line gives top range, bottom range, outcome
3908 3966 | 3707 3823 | 0.93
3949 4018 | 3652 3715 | 0.91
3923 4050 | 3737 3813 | 0.91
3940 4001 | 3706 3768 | 0.90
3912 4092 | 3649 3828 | 0.91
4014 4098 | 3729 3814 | 0.90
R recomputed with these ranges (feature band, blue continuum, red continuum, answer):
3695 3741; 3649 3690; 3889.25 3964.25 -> -0.6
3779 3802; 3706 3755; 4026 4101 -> 0.9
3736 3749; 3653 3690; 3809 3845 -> -0.4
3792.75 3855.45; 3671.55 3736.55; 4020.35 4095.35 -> 1.2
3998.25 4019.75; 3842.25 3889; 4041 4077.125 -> 0.4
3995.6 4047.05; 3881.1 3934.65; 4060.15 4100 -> 2.8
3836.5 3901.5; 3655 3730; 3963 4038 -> -3.2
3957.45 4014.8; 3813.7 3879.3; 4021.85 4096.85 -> 0.8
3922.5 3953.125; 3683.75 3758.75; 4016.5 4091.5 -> 1.3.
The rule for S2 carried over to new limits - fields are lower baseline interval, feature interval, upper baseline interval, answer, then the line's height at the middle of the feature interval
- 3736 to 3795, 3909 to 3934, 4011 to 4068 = 0.024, 2.69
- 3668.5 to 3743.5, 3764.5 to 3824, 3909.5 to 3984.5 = 0.015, 3.02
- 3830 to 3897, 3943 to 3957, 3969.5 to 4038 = 0.032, 2.67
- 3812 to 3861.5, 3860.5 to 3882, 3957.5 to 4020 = -0.086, 2.82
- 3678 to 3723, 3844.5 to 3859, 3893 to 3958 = -0.031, 2.86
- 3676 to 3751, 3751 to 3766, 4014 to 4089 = -0.015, 3.14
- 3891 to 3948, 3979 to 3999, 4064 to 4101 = 0.040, 2.6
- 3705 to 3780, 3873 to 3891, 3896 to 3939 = -0.057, 2.79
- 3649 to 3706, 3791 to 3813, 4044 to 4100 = 0.032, 3.01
